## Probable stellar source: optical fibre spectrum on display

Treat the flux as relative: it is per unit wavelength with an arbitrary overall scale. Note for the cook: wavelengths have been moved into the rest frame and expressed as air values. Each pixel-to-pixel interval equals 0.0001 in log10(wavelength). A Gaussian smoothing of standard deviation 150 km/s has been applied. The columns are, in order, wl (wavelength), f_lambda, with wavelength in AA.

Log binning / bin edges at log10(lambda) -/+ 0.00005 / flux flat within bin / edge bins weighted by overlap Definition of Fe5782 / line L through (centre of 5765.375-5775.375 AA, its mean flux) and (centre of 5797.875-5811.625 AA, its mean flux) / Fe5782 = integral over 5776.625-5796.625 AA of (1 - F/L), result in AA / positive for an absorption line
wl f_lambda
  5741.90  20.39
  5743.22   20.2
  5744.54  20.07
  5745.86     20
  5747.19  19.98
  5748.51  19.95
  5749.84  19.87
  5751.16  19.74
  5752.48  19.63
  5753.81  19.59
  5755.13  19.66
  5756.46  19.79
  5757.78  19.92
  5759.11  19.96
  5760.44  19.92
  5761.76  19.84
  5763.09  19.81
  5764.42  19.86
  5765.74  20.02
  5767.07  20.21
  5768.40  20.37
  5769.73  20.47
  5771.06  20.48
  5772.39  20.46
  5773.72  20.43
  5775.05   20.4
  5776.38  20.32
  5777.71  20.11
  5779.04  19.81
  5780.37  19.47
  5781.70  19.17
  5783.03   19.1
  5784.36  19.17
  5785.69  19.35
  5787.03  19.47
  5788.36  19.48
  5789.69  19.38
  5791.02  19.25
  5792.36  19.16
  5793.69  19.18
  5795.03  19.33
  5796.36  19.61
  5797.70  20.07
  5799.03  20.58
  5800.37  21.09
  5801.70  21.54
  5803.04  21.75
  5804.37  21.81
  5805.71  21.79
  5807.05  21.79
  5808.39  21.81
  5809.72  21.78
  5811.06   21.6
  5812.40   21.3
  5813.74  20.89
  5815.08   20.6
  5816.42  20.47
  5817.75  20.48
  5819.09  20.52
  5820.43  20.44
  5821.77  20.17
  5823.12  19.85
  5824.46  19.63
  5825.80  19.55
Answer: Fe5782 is 1.4 AA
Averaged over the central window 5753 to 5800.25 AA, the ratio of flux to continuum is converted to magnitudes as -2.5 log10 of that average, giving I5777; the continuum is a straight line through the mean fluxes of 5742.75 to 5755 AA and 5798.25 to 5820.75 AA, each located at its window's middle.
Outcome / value 0.036 mag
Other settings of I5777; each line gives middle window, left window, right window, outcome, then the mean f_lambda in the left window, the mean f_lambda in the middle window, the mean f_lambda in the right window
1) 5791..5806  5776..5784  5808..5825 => -0.01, 19.6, 20.4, 20.7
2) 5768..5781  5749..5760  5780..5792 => -0.04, 19.8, 20.2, 19.3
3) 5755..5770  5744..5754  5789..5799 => -0.01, 19.9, 20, 19.5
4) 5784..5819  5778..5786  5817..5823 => -0.03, 19.4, 20.5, 20.4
